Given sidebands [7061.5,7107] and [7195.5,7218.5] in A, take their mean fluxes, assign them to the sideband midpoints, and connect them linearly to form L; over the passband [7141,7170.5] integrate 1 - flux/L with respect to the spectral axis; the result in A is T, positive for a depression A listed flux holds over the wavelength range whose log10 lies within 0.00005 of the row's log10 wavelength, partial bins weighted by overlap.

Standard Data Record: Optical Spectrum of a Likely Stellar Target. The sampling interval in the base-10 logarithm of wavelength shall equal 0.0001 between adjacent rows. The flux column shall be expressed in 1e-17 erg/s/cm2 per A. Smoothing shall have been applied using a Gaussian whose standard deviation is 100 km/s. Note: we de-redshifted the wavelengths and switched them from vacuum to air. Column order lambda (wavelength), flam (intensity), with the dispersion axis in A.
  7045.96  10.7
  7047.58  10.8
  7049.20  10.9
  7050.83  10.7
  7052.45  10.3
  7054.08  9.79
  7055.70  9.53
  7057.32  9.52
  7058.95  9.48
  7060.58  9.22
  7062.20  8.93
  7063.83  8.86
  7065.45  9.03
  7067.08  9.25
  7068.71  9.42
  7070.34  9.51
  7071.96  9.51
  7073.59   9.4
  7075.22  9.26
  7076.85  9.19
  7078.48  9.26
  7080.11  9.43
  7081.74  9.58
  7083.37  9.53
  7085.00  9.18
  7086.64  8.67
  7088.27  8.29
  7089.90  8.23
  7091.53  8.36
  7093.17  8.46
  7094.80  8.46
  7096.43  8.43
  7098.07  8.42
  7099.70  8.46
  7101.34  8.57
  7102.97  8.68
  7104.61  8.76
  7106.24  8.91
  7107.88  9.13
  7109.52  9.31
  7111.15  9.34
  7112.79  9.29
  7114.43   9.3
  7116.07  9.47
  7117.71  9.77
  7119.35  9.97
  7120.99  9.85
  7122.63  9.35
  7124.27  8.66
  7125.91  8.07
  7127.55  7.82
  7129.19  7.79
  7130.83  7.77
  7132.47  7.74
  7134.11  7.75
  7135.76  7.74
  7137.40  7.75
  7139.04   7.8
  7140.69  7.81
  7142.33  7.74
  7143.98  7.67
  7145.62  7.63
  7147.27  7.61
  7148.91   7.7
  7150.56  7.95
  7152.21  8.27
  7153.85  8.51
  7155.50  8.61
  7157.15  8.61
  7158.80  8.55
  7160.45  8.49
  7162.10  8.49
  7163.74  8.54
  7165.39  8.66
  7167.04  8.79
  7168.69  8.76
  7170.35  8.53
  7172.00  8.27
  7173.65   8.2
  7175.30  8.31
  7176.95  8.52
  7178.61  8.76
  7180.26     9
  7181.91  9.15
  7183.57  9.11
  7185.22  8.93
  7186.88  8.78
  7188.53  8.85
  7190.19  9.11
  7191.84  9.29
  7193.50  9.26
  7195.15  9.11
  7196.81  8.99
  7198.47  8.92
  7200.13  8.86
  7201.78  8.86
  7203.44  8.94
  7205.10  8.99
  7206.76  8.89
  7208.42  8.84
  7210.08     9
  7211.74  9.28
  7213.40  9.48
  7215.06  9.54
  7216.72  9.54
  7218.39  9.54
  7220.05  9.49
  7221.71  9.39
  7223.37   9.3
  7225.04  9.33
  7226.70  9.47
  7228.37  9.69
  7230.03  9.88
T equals 2.5 A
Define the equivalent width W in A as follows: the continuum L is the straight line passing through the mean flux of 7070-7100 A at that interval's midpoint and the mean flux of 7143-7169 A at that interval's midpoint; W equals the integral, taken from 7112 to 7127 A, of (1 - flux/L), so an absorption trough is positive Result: -1.1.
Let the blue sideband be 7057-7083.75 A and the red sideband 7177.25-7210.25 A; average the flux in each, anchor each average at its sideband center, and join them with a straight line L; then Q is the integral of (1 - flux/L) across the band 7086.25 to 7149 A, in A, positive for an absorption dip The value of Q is 4.8 A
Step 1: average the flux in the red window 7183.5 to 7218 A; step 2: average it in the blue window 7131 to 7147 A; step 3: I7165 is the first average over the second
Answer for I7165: 1.17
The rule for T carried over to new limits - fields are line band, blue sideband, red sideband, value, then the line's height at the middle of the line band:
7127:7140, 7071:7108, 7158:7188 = 1.47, 8.76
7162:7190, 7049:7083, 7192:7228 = 1.72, 9.27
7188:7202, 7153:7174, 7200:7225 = -0.10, 8.97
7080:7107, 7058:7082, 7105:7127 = 1.59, 9.26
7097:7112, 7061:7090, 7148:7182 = 0.18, 8.95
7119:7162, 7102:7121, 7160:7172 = 3.52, 8.92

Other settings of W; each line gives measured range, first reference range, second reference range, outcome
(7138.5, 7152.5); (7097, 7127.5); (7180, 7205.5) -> 1.9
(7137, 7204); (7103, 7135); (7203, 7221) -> 3.9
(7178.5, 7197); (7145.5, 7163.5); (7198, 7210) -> -0.7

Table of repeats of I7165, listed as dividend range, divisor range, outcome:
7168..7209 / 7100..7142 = 1.02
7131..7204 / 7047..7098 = 0.91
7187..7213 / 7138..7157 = 1.13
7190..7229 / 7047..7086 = 0.96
